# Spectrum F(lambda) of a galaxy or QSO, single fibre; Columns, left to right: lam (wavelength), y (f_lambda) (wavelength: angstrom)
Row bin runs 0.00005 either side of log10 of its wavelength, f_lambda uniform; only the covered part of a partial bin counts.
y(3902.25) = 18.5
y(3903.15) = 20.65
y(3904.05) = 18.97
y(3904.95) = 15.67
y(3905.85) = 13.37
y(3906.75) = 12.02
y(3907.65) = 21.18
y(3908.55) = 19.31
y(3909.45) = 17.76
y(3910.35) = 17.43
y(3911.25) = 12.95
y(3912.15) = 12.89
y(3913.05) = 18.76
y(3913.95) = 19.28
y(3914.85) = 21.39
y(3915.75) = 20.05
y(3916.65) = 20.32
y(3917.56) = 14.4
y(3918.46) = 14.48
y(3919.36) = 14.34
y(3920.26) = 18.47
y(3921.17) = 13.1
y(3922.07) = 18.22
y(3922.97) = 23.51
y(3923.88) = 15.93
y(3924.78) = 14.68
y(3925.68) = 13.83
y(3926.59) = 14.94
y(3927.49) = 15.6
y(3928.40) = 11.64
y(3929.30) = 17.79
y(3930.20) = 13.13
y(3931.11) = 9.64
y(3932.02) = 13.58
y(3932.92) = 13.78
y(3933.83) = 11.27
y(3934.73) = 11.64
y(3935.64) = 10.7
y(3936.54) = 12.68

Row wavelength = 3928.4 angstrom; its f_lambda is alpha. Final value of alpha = 11.64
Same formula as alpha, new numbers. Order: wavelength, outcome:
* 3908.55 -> 19.31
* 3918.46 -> 14.48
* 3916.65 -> 20.32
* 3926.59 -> 14.94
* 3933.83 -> 11.27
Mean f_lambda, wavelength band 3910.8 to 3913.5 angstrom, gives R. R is 14.9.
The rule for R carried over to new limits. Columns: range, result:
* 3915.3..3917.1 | 20.2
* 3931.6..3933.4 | 13.7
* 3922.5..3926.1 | 17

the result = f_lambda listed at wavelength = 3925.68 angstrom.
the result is 13.83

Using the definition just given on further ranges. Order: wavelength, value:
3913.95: 19.28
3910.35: 17.43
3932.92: 13.78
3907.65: 21.18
